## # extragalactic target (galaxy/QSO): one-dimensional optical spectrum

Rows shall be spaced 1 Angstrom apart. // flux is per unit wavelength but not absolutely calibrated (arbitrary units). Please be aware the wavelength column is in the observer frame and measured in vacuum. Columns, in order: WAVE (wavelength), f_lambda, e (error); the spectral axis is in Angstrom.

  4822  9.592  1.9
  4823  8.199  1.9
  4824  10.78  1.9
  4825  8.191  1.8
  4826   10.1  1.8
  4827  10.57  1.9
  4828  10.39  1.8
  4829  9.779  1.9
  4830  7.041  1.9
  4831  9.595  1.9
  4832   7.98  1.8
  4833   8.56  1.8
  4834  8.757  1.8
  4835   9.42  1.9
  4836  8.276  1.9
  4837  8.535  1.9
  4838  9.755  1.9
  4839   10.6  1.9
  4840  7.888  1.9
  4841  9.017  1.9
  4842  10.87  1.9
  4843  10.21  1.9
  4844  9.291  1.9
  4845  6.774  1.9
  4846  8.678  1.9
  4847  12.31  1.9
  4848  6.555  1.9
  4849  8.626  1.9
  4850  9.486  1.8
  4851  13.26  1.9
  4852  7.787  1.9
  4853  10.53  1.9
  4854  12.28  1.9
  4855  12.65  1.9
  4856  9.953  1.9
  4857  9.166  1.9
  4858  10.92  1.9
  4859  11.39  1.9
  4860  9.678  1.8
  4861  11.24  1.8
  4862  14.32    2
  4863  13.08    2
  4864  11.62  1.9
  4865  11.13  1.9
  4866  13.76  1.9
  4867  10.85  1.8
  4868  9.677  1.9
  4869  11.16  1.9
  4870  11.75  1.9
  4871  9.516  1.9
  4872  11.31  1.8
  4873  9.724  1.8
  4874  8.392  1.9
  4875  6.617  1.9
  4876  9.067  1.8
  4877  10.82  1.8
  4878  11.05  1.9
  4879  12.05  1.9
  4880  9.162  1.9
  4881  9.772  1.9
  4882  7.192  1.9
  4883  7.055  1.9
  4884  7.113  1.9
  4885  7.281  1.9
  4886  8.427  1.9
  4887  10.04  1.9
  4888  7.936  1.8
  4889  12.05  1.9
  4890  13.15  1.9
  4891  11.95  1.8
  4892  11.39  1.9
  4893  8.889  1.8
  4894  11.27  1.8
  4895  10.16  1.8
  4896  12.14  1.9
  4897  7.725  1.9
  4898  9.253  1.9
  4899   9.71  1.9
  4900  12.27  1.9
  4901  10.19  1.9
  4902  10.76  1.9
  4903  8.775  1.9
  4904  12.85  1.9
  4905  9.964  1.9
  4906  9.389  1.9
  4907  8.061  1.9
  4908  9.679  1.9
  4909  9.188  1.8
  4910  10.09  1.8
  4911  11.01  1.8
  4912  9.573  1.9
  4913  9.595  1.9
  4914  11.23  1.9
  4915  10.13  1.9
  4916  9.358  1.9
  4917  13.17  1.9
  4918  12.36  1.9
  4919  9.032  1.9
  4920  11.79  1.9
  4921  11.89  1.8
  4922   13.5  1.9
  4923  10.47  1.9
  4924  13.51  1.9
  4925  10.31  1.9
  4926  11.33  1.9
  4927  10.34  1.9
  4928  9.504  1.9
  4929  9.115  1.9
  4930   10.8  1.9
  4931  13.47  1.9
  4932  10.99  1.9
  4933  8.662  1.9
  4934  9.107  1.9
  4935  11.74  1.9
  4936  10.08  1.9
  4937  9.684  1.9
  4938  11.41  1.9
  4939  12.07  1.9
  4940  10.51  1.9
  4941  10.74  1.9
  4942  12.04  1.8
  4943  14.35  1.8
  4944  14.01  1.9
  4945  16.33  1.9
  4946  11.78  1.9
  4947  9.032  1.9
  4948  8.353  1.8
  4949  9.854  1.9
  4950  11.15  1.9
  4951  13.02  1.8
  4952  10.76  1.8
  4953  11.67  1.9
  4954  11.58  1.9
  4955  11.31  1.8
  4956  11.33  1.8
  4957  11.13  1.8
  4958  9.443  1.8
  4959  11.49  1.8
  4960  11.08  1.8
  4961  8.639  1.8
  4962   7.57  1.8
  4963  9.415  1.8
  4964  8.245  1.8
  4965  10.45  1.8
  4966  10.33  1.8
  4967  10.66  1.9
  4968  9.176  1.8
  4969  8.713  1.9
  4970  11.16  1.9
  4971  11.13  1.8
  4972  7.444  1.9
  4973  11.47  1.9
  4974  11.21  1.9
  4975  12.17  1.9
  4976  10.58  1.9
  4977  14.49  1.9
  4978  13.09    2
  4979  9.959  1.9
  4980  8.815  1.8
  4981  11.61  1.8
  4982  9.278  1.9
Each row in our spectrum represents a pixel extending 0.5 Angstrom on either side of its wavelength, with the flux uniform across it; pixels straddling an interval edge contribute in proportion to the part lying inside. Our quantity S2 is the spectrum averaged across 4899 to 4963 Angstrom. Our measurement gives 10.8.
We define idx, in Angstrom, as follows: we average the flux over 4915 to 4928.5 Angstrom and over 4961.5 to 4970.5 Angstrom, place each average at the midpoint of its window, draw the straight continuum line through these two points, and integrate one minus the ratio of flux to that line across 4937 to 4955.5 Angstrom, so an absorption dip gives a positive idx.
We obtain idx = -2.4 Angstrom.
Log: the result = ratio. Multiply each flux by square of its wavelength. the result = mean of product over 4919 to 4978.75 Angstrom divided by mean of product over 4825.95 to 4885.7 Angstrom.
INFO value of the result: 1.2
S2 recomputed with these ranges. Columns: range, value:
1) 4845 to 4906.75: 10.2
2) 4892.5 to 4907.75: 10.1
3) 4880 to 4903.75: 9.78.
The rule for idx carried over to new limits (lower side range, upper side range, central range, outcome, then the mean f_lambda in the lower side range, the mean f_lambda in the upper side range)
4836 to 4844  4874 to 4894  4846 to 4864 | -2.4 Angstrom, 9.46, 9.54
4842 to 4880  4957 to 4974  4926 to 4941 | -0.8 Angstrom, 10.4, 9.86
